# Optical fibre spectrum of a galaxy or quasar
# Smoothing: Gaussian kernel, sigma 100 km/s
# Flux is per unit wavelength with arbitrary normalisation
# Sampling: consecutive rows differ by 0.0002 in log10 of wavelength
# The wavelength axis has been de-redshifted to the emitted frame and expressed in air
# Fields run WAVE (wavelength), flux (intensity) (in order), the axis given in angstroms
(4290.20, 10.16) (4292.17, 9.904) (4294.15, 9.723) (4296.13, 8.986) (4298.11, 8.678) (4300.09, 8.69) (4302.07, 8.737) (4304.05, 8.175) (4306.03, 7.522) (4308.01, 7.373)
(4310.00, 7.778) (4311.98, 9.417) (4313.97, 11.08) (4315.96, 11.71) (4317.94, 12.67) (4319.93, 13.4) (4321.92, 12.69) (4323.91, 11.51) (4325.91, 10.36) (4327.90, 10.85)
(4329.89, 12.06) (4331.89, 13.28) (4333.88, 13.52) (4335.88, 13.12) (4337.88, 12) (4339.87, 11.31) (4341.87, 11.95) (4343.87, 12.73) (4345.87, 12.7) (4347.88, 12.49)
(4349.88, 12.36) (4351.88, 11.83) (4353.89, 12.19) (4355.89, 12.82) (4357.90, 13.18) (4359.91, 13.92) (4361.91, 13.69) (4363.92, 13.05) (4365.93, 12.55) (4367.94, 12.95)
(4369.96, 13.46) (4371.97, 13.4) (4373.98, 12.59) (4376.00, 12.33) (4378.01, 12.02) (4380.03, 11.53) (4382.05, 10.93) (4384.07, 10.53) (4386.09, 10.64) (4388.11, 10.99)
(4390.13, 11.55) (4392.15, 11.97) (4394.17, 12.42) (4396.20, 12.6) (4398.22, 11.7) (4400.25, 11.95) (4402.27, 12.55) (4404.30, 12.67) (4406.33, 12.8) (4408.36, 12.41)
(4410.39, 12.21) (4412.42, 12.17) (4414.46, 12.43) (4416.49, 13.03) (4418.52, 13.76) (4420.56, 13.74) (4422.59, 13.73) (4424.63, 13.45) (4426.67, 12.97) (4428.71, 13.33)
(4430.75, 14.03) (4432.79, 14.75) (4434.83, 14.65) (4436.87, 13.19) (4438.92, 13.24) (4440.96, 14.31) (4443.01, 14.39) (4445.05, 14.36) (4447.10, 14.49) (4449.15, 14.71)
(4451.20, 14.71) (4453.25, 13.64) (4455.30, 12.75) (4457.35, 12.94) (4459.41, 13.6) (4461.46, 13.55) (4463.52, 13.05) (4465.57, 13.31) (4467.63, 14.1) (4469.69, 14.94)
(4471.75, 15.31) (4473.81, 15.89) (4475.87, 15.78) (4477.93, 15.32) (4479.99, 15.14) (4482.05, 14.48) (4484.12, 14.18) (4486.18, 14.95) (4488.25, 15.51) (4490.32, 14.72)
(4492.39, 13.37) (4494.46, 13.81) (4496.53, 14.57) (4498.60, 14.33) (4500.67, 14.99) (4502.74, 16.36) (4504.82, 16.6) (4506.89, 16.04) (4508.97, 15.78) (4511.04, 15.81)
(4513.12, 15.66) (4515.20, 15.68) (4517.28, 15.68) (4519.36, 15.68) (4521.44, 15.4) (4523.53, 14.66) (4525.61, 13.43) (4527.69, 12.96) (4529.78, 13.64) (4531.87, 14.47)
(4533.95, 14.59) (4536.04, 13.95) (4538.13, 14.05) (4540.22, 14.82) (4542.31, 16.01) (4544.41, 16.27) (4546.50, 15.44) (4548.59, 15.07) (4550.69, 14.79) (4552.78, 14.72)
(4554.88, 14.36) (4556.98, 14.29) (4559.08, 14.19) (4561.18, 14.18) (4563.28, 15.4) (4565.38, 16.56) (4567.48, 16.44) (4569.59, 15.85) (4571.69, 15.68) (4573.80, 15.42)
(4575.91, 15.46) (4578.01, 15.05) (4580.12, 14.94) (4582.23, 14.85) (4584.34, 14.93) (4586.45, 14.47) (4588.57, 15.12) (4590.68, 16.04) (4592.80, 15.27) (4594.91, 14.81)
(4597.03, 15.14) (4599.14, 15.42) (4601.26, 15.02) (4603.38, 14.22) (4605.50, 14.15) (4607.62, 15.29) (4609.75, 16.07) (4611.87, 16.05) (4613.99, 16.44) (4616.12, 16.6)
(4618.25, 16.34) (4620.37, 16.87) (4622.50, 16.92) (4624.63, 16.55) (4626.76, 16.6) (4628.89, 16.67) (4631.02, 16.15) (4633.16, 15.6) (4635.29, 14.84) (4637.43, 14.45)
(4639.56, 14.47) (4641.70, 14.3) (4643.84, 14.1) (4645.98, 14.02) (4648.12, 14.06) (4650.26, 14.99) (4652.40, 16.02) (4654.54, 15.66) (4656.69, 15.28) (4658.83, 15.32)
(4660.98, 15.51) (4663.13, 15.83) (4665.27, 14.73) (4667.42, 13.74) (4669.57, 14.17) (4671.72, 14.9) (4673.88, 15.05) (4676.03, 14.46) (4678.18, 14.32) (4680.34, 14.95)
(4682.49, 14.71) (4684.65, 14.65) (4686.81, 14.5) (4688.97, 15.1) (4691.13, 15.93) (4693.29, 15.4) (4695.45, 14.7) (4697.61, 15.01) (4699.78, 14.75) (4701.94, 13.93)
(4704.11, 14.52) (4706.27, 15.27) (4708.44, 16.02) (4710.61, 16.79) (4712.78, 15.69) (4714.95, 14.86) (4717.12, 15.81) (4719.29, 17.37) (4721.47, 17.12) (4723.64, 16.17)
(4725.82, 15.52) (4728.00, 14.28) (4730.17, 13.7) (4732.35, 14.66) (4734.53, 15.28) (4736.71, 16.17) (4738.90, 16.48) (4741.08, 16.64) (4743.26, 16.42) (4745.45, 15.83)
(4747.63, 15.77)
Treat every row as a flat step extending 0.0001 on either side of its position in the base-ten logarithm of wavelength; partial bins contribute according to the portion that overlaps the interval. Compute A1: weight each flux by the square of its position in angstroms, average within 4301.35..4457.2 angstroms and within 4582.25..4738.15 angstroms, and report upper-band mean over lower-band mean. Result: 1.39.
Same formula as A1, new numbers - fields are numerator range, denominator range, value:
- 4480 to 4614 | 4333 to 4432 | 1.29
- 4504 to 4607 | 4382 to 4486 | 1.19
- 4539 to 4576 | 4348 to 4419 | 1.33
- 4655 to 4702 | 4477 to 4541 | 1.08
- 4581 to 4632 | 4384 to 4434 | 1.35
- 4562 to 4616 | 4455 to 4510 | 1.10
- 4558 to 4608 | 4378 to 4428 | 1.34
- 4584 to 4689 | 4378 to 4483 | 1.25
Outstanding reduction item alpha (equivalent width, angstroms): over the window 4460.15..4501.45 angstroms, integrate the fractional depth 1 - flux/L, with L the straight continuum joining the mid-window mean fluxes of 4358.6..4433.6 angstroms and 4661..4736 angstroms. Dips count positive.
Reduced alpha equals -3.8 angstroms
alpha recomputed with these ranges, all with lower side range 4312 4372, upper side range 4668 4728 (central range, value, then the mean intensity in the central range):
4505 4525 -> -2.6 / 15.6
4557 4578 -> -1.8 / 15.4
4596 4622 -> -2.0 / 15.7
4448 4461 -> -0.4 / 13.7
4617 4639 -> -2.1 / 16.1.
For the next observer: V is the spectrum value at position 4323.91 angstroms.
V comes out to 11.51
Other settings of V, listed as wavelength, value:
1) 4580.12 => 14.94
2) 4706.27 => 15.27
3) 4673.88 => 15.05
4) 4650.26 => 14.99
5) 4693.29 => 15.4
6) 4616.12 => 16.6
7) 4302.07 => 8.737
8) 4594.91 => 14.81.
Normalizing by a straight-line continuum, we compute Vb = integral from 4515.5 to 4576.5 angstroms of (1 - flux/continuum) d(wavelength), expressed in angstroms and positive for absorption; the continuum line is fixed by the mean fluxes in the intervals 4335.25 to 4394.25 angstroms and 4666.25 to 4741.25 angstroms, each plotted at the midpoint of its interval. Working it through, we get -4.8 angstroms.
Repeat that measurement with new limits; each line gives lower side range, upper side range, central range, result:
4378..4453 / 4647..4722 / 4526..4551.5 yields -1.27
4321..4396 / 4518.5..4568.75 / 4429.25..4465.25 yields -1.09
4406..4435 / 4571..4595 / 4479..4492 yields -0.67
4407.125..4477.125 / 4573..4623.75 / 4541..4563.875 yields 0.01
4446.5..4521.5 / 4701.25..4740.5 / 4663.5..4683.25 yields 1.03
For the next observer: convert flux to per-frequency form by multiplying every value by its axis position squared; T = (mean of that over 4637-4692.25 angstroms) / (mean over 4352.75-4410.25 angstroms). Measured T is 1.36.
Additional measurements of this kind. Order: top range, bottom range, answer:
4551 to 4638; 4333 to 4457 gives 1.31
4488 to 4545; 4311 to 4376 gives 1.30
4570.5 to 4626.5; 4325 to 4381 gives 1.38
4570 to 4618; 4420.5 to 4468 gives 1.19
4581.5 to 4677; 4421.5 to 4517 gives 1.13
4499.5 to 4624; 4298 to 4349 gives 1.54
